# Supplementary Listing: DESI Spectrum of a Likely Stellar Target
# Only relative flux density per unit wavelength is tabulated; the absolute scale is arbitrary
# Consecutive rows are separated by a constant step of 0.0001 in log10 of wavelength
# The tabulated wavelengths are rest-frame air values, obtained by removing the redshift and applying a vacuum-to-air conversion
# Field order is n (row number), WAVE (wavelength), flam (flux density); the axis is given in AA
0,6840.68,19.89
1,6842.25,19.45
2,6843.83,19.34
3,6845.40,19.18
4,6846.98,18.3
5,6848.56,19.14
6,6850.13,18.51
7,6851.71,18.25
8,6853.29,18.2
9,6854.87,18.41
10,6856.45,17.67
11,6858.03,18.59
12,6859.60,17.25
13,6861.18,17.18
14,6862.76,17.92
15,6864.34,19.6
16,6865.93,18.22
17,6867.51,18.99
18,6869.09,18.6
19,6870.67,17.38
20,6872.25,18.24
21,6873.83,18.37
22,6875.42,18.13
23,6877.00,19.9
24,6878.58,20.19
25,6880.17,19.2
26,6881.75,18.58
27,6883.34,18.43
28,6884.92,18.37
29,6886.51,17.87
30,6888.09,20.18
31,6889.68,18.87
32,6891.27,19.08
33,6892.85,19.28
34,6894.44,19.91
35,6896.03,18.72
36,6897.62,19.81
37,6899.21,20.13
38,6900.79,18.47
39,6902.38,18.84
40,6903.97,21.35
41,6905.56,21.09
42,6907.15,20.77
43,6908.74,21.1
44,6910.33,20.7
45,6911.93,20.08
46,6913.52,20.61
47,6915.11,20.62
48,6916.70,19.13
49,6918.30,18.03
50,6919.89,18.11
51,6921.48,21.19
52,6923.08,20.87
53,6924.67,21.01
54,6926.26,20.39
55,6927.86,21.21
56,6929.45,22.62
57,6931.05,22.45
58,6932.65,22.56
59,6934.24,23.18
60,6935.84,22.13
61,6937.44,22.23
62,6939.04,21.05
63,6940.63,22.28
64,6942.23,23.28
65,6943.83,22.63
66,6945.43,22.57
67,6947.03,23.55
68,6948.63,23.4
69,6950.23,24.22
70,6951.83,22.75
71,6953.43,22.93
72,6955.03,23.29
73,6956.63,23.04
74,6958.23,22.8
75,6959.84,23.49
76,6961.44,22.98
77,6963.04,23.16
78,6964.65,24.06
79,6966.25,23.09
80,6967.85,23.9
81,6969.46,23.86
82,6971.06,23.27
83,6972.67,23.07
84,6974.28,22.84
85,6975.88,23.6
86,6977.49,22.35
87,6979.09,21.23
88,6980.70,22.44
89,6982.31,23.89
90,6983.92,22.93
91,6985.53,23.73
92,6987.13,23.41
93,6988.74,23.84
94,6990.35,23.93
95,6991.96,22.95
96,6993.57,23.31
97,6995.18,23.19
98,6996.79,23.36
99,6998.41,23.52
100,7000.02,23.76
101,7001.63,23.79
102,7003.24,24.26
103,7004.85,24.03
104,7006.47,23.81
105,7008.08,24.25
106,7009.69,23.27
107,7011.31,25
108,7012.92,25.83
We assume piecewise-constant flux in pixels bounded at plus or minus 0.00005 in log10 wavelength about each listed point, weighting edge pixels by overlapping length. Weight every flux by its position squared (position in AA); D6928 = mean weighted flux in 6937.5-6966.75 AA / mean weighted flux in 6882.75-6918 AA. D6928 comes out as 1.19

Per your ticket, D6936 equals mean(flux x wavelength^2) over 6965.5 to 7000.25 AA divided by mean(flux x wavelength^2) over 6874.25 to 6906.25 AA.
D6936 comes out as 1.2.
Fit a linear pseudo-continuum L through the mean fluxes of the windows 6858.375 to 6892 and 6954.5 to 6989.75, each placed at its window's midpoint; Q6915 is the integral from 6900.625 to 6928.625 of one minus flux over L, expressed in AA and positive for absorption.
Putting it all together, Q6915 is 0.3 AA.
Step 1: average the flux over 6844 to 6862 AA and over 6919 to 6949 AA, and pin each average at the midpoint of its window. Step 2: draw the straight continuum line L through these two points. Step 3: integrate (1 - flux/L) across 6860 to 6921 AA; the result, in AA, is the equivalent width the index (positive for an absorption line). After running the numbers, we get 2.3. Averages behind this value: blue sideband 18.3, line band 19.2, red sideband 21.9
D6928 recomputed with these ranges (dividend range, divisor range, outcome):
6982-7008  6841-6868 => 1.33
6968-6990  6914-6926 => 1.18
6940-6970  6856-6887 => 1.29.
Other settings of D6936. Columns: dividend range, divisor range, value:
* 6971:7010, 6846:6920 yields 1.27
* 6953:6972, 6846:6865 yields 1.32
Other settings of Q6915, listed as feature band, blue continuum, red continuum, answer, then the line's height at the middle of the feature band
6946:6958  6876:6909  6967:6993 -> -0.7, 22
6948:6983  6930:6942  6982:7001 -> -0.4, 22.9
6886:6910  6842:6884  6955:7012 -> 0.3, 20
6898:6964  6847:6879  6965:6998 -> -1.3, 21.2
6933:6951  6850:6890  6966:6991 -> -0.9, 21.6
